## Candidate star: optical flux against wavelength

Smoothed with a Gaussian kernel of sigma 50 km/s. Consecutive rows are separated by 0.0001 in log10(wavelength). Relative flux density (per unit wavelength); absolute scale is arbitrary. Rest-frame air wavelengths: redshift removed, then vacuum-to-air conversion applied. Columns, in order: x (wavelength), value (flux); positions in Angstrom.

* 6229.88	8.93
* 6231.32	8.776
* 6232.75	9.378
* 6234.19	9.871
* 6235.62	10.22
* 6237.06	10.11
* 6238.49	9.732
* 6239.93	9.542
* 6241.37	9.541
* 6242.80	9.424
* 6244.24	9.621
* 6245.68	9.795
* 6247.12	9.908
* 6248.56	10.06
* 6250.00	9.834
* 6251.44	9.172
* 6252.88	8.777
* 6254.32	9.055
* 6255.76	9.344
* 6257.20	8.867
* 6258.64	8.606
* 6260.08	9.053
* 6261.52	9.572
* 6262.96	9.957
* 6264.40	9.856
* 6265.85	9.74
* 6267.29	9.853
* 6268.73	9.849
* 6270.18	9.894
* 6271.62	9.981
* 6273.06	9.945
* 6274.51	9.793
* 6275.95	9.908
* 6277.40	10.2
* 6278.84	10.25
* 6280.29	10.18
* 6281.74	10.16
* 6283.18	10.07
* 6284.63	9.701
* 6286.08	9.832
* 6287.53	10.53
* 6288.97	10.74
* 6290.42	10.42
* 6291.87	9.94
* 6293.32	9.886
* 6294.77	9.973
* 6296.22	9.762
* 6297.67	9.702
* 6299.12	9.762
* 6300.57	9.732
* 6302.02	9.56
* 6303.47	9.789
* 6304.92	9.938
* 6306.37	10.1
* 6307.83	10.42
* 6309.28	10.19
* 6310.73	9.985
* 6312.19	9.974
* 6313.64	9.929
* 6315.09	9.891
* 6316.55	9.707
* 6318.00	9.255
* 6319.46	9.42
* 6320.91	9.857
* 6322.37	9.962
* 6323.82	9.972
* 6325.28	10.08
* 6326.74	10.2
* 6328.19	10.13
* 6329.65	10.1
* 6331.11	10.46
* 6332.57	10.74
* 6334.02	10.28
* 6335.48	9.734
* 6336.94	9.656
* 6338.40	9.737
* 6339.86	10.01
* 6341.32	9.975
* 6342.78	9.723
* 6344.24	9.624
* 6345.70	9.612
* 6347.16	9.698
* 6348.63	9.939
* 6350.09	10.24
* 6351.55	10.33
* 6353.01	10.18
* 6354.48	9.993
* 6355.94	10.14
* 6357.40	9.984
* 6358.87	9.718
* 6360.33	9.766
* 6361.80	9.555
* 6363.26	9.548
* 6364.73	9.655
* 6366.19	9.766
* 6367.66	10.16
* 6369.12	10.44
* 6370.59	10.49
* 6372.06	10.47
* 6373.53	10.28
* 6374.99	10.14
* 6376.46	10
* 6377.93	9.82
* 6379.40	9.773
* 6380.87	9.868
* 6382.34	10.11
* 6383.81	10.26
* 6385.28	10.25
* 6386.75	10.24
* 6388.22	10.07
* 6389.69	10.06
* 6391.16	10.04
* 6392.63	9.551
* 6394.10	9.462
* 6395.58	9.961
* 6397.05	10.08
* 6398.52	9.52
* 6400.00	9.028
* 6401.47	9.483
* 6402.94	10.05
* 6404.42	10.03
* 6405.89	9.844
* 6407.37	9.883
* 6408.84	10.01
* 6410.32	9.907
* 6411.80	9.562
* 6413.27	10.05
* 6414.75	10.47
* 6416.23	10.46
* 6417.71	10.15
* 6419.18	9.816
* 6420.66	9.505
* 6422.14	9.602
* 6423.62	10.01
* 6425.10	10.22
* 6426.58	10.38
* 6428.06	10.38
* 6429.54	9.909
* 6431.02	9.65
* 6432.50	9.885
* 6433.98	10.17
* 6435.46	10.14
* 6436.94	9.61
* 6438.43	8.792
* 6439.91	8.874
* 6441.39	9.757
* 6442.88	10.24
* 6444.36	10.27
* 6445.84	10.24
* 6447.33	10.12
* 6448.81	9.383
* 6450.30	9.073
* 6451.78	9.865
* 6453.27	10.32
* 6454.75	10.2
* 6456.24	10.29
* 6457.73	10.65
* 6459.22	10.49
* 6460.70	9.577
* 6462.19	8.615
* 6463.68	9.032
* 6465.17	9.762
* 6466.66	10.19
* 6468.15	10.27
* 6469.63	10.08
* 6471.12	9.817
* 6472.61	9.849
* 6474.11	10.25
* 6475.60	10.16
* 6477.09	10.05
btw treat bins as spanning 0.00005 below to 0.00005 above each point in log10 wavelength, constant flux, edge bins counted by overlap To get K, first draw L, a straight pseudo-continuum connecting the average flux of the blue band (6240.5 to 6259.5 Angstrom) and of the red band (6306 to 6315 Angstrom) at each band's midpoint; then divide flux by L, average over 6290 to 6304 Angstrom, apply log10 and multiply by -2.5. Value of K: 0.01 mag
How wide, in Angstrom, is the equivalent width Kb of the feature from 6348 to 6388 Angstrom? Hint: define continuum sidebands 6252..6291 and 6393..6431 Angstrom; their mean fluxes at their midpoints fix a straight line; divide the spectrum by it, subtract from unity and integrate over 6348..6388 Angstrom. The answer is -0.7 Angstrom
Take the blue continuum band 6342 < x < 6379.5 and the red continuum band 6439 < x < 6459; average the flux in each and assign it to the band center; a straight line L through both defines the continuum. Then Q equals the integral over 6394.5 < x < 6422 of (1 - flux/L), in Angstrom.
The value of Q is 0.2 Angstrom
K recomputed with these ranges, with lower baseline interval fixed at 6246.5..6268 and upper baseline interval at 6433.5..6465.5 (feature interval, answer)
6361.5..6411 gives -0.029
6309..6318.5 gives -0.034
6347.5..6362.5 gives -0.039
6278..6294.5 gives -0.073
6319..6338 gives -0.053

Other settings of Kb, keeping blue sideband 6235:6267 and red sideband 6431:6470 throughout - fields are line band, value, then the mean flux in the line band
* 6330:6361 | -1.0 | 9.98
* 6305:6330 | -0.8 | 9.95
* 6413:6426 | -0.3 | 10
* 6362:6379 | -0.6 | 10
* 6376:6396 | -0.5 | 9.96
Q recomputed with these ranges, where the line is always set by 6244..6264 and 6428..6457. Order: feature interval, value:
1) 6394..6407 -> 0.02 Angstrom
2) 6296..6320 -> -0.77 Angstrom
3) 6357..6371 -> -0.33 Angstrom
